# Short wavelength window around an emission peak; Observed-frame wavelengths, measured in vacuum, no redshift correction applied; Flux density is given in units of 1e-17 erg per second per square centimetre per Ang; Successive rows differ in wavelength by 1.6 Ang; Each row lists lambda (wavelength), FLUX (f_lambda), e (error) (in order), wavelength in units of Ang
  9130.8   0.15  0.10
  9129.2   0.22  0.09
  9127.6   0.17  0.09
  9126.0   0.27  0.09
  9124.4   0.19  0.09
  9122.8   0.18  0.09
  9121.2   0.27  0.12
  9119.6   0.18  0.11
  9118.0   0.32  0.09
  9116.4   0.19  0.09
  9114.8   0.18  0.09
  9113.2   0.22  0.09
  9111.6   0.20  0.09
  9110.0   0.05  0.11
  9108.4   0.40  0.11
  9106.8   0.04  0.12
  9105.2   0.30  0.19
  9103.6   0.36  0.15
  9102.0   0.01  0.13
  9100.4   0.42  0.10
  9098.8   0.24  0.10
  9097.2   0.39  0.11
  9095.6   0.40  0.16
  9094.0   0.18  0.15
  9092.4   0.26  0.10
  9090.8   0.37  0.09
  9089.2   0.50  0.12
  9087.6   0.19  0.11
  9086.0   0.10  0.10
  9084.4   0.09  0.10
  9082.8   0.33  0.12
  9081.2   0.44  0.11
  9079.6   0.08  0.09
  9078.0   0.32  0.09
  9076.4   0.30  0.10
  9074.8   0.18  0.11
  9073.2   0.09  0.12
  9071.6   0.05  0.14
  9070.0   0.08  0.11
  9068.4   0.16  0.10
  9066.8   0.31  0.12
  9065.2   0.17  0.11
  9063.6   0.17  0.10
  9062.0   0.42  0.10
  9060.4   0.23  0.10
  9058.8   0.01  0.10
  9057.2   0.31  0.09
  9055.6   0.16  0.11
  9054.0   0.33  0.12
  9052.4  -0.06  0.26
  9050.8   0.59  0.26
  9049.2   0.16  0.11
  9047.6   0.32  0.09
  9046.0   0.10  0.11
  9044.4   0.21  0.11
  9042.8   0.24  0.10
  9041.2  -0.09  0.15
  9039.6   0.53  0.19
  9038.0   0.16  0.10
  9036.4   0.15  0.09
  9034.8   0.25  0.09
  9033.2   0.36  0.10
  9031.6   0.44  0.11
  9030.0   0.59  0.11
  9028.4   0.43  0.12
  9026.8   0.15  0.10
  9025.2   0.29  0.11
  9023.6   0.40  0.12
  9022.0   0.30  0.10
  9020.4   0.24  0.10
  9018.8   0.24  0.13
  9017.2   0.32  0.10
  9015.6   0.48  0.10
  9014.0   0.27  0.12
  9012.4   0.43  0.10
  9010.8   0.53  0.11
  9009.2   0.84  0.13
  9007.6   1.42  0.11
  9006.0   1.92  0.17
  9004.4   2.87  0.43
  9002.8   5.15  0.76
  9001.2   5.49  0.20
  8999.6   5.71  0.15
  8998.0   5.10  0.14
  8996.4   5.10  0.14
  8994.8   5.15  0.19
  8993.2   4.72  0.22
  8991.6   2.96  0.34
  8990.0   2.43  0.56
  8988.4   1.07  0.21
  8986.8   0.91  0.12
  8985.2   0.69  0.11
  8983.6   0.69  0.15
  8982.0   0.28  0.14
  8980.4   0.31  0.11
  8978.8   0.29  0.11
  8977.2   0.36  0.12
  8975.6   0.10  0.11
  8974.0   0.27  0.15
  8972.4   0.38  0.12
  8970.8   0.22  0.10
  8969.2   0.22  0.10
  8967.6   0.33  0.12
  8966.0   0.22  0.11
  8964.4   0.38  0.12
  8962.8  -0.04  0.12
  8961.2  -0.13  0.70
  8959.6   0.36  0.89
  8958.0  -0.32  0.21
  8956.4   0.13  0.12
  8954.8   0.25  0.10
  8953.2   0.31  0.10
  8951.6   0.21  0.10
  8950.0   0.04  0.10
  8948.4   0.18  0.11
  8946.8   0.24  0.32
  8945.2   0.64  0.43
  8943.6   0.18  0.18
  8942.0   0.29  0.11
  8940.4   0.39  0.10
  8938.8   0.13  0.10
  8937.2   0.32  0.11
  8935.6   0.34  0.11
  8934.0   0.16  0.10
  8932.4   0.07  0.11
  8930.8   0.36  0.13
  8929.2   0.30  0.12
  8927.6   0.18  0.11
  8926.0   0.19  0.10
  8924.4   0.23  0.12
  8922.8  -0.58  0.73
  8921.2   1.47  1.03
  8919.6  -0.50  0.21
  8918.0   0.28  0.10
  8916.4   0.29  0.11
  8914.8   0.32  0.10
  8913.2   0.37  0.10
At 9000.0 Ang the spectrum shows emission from [O II]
